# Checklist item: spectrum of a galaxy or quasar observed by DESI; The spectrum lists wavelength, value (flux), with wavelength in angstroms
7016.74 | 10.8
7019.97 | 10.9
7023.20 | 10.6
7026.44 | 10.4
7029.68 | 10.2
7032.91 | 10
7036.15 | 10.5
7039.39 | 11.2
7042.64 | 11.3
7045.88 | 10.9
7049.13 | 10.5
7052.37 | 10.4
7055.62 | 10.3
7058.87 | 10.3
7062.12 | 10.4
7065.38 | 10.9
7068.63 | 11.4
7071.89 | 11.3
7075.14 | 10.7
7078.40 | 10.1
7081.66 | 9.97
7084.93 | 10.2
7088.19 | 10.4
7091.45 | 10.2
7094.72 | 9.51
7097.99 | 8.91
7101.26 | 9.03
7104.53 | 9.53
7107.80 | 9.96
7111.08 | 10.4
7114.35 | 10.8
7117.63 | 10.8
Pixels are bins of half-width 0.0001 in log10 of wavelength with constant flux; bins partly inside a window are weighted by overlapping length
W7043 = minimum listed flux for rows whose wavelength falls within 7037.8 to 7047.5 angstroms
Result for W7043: 10.9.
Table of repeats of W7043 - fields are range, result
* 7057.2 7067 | 10.3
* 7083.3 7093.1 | 10.2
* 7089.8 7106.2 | 8.91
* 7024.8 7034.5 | 10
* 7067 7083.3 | 9.97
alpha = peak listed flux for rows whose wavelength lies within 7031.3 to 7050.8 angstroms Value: 11.3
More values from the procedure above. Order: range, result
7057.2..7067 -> 10.9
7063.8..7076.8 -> 11.4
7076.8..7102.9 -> 10.4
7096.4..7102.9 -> 9.03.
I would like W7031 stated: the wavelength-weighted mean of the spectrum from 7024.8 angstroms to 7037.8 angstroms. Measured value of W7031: 10.3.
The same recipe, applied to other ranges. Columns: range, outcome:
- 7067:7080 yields 10.9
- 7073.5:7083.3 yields 10.3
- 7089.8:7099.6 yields 9.54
